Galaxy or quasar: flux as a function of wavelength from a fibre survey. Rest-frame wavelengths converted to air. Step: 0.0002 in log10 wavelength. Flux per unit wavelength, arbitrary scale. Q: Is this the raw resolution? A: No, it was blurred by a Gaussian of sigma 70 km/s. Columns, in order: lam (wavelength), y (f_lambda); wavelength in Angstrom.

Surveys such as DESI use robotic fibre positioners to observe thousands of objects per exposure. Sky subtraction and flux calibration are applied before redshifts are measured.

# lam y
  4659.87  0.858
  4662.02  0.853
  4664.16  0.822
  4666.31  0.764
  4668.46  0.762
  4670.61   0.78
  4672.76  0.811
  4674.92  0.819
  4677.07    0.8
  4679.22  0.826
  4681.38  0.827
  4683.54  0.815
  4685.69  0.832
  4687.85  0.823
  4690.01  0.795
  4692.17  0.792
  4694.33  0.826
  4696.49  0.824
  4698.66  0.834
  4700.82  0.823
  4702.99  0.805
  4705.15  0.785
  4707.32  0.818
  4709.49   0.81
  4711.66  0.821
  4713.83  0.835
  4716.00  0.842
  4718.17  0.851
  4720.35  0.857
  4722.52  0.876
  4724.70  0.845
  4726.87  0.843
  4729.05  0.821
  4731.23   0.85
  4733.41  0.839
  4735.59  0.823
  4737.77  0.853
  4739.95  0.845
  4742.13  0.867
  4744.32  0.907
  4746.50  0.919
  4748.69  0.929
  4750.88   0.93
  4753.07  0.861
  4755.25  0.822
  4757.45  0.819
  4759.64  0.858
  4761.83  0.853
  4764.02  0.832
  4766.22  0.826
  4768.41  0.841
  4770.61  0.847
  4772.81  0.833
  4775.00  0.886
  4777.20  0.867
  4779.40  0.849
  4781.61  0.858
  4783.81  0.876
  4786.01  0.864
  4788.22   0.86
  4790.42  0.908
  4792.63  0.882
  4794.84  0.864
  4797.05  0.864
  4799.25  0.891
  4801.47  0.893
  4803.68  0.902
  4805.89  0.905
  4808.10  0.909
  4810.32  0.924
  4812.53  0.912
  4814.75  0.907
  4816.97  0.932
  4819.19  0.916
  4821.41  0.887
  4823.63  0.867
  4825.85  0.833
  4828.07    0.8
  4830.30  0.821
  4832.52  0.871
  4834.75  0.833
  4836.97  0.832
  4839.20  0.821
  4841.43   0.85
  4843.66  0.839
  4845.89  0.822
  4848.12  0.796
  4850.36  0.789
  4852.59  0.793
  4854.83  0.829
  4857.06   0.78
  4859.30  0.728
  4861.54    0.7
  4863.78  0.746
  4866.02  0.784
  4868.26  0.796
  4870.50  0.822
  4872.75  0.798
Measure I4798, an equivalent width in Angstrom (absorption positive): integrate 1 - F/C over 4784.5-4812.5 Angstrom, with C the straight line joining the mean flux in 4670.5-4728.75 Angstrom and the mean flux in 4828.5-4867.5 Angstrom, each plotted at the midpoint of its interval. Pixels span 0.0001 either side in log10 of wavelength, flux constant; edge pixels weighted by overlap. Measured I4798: -2.8 Angstrom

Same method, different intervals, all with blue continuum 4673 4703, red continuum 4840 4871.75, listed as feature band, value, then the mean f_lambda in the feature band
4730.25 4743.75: -0.6 Angstrom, 0.849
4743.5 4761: -1.6 Angstrom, 0.88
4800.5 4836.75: -3.8 Angstrom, 0.881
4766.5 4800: -2.6 Angstrom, 0.865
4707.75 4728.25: -0.7 Angstrom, 0.841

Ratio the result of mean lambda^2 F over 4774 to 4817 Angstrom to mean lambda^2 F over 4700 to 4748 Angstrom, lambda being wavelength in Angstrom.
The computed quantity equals 1.1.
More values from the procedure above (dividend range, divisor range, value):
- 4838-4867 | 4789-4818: 0.90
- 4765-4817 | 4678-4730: 1.10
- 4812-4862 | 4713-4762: 1.01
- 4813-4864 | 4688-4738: 1.05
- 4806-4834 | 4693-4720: 1.12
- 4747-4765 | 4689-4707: 1.09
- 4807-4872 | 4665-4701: 1.10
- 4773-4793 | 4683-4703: 1.11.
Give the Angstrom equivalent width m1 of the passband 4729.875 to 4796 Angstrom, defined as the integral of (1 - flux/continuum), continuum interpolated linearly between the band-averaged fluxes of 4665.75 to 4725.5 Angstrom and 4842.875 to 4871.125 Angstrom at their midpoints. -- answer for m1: -4.7 Angstrom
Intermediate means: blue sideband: 0.818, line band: 0.862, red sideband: 0.785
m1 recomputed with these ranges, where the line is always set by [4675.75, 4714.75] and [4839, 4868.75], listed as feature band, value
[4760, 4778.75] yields -1.04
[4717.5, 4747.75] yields -1.77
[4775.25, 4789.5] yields -1.11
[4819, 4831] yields -0.84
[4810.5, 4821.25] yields -1.60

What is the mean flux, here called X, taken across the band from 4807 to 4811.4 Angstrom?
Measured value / 0.915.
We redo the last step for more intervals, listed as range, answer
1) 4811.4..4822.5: 0.911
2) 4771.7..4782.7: 0.858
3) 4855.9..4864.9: 0.739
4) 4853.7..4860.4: 0.779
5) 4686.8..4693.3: 0.804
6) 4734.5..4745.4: 0.859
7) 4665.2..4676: 0.787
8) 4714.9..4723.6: 0.857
